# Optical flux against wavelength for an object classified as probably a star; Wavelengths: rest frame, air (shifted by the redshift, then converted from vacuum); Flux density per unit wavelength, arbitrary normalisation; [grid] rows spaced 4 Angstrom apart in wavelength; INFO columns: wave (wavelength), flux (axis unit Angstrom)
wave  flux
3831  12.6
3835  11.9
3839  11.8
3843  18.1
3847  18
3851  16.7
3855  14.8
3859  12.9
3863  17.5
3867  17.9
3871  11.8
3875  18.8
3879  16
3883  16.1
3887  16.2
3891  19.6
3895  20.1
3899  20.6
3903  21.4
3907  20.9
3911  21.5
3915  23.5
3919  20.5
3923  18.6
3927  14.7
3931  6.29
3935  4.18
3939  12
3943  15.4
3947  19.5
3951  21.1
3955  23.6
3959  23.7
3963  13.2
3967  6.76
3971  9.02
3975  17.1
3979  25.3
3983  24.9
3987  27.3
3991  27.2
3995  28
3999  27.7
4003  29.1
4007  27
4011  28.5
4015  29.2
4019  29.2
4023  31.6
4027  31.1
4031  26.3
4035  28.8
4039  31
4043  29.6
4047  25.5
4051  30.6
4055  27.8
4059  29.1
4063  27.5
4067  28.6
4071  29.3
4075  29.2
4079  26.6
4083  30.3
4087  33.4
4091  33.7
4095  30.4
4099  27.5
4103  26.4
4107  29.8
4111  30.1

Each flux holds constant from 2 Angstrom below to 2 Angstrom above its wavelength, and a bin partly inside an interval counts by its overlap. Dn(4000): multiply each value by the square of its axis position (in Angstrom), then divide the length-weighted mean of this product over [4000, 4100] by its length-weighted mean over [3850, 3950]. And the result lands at 1.9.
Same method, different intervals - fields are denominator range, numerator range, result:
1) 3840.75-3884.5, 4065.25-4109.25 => 2.04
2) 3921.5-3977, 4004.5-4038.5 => 2.06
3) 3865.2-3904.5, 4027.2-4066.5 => 1.74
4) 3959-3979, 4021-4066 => 2.13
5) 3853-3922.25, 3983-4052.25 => 1.67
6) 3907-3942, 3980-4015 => 1.85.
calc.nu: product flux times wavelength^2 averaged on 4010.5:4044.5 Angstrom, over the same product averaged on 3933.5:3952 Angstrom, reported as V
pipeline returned 2.14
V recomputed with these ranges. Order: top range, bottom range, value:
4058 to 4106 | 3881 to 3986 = 1.79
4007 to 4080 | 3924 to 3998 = 1.68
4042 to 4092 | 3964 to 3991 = 1.62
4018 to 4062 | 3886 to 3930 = 1.59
